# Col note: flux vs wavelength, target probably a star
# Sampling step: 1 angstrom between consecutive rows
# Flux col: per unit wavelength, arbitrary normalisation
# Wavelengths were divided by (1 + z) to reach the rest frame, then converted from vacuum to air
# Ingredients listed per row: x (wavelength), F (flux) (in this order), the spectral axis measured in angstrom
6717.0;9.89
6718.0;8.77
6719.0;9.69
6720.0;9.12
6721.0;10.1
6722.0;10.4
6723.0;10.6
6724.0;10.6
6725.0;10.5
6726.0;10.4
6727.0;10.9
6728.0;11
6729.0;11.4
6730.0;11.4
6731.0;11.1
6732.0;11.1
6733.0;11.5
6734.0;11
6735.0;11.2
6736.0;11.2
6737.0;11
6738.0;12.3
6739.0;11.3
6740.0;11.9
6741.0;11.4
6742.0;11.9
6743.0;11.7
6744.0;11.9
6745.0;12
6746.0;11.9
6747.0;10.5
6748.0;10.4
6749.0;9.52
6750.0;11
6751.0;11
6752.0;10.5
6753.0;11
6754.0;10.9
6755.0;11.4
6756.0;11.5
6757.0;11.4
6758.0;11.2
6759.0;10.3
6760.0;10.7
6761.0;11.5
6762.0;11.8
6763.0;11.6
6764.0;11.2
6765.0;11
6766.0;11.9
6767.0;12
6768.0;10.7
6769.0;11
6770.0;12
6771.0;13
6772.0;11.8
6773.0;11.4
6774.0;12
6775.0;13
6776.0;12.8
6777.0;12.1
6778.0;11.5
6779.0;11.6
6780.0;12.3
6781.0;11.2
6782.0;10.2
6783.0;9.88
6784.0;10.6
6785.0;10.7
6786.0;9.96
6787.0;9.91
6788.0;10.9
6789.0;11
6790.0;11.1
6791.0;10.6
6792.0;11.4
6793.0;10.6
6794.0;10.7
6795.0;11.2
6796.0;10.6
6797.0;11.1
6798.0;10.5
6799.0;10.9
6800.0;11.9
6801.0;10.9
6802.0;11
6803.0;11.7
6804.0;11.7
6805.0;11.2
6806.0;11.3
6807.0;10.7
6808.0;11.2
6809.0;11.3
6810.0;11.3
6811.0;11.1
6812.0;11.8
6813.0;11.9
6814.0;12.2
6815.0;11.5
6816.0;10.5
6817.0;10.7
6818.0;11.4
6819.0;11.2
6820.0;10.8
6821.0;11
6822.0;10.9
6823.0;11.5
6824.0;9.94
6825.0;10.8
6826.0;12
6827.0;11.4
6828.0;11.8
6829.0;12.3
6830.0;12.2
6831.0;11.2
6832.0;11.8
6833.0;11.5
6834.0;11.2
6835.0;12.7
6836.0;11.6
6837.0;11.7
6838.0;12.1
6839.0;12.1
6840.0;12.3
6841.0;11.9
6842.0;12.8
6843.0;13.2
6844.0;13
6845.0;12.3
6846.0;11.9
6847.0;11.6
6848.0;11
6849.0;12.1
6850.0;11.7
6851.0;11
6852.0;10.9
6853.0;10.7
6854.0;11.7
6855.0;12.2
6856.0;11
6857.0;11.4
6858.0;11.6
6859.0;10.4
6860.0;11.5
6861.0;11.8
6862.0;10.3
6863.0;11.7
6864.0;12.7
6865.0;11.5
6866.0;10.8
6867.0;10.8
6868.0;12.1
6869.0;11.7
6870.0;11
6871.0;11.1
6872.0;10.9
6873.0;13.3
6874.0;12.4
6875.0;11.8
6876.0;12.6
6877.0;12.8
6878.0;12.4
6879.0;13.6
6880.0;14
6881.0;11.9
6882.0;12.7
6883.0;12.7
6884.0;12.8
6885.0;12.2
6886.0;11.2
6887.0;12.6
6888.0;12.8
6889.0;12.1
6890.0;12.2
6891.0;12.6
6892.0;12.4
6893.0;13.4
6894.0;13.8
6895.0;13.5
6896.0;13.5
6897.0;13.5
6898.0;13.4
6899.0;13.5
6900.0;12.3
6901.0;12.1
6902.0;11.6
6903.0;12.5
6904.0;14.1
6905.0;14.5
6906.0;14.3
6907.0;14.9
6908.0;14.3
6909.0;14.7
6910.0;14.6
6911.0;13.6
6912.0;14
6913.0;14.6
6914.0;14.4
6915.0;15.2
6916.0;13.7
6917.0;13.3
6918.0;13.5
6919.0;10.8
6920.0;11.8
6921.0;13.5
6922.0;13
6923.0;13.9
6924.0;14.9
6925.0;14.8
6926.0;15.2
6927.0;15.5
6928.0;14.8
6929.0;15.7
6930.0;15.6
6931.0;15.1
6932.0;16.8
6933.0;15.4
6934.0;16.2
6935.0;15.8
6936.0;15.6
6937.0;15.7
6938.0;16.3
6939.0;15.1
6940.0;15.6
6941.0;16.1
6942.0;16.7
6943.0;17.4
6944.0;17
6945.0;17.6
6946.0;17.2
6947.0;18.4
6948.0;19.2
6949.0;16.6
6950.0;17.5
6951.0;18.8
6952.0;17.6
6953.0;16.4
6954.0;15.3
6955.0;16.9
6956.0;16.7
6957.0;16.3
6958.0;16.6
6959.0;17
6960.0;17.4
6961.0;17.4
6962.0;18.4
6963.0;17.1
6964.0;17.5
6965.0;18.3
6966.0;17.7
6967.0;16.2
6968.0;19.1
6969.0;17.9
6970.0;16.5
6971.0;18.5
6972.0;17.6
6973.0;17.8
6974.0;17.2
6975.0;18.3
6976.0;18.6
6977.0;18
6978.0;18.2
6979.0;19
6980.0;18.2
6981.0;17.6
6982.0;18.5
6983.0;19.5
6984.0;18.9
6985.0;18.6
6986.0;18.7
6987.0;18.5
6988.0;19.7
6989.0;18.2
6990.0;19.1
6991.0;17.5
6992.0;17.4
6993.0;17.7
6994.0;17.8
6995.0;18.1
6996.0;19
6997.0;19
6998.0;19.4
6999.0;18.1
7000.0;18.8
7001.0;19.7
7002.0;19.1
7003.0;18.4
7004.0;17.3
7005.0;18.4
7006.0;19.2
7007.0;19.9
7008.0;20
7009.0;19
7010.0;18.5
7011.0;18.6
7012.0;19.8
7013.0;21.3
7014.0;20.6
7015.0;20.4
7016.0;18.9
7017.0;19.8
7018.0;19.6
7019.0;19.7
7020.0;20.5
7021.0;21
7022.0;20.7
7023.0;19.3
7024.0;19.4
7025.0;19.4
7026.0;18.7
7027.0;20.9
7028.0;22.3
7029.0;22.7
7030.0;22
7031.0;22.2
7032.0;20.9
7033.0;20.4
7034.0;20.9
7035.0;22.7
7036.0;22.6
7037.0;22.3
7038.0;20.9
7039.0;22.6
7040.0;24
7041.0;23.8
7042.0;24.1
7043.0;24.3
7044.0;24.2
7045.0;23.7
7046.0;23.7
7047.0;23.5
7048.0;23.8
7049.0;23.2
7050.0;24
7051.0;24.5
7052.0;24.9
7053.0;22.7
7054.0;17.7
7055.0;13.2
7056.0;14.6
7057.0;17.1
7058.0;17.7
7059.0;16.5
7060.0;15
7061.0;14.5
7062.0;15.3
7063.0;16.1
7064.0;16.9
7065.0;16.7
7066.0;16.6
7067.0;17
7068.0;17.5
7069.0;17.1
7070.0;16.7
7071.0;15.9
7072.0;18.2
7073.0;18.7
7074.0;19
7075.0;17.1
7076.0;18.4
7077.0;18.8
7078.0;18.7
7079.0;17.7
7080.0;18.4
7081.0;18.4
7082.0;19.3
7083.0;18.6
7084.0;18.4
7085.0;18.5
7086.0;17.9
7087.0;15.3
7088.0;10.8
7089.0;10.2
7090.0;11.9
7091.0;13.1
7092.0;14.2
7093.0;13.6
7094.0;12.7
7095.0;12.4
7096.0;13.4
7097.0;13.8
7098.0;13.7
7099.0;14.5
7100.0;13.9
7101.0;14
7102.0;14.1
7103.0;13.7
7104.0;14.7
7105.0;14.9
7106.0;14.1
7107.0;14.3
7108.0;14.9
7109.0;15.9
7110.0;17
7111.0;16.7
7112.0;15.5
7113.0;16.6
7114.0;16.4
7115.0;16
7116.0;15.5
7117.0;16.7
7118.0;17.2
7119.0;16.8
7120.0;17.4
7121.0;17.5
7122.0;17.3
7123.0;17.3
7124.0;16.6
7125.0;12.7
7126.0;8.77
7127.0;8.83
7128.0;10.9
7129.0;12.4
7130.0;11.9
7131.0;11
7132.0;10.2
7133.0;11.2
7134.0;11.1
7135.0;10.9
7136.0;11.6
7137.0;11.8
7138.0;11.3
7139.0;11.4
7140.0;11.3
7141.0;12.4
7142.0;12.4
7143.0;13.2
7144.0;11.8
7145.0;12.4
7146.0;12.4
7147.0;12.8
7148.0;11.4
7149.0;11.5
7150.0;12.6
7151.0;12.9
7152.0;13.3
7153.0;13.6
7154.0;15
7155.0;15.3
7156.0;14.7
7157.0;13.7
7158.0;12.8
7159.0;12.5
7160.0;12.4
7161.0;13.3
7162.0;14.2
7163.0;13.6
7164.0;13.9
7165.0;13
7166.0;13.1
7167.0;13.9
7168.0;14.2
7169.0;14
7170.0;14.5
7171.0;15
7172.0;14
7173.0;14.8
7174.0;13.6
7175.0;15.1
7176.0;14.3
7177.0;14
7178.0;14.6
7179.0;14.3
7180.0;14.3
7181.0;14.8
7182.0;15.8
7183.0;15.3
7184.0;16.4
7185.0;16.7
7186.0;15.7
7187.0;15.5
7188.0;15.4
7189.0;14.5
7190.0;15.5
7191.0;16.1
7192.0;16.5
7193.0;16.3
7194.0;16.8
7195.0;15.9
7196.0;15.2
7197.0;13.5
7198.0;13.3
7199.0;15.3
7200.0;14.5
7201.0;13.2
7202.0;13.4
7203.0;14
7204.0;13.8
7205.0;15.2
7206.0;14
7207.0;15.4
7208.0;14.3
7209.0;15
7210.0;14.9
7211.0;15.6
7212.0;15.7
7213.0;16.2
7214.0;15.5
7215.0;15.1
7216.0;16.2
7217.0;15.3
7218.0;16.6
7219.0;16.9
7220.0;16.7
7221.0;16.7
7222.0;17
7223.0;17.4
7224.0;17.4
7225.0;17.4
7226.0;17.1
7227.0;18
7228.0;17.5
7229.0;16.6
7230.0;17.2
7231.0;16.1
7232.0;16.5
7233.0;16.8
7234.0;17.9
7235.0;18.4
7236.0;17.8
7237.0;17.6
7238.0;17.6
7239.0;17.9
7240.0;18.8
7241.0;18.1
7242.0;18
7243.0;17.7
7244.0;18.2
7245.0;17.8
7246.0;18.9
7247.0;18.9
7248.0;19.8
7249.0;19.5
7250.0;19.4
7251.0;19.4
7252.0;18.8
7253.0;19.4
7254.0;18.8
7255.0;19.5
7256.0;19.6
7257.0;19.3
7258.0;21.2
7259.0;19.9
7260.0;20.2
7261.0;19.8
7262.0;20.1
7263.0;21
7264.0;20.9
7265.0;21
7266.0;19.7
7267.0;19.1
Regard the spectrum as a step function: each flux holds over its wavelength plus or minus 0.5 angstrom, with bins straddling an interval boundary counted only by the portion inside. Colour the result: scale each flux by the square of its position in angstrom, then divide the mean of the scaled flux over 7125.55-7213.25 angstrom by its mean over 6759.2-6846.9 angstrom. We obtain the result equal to 1.33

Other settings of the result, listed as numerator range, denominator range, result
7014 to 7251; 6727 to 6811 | 1.61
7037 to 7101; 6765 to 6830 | 1.72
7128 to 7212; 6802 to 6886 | 1.29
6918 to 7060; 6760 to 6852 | 1.71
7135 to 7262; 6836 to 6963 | 1.23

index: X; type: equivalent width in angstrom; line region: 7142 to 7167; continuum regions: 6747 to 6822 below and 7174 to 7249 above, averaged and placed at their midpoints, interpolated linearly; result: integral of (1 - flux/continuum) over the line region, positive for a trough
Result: 3.77 angstrom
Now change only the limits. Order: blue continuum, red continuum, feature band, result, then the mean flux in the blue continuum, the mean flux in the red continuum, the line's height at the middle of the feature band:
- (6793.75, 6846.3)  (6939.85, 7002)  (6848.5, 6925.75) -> 9.1 angstrom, 11.5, 17.9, 14.3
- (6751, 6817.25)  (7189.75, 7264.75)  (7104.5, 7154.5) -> 7.0 angstrom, 11.2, 17.1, 15.8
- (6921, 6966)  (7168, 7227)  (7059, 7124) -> -0.7 angstrom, 16.4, 15.3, 15.8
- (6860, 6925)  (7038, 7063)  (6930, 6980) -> -3.7 angstrom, 12.9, 20.7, 15.9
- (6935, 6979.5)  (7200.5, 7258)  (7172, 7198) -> 2.9 angstrom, 17.3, 17.1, 17.1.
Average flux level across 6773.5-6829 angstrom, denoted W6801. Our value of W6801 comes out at 11.2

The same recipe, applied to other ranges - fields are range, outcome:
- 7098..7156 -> 13.7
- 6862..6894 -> 12.2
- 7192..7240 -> 16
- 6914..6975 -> 16.2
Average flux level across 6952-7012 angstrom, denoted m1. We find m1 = 18.1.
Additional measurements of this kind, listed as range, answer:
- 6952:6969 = 17.2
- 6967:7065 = 19.6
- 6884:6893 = 12.4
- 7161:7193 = 14.7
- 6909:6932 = 14.2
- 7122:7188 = 13.3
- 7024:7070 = 20.3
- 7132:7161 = 12.5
